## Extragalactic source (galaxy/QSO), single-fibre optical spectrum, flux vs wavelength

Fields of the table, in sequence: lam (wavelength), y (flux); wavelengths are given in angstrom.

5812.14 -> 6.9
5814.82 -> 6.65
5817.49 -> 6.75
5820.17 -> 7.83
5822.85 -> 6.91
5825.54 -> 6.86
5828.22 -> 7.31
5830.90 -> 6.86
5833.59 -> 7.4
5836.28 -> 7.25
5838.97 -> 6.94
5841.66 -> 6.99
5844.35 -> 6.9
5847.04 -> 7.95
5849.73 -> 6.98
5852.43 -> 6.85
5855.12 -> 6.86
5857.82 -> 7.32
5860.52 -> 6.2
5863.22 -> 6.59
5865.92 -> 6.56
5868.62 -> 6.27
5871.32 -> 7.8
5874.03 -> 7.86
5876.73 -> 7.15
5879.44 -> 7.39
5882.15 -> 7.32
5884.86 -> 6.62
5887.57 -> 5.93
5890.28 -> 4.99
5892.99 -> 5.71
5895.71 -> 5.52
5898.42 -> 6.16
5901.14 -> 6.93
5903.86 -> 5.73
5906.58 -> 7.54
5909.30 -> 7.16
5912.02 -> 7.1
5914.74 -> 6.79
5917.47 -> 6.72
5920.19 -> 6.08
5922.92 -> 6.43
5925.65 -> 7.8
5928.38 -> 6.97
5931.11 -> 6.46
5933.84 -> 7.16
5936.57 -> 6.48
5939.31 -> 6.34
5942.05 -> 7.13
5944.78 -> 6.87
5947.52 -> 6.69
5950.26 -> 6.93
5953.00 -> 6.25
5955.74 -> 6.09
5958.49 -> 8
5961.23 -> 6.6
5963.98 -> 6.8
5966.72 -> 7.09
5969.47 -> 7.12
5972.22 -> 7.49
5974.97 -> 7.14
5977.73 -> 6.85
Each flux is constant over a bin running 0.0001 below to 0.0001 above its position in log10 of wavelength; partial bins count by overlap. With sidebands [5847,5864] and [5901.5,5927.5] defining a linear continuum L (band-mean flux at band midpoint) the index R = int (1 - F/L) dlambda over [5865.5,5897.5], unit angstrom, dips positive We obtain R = 1.3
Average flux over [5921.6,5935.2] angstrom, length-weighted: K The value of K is 6.97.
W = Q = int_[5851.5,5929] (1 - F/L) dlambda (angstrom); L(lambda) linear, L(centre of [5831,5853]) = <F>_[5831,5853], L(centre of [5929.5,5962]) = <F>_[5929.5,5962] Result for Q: 3.0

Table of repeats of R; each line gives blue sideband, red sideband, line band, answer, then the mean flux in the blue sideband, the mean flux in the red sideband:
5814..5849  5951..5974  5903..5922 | 0.7 angstrom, 7.13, 6.93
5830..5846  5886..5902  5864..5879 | -1.9 angstrom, 7.08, 5.85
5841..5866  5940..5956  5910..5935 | -0.3 angstrom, 6.94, 6.69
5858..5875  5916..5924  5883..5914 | 1.2 angstrom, 6.89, 6.41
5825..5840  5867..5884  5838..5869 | 1.3 angstrom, 7.12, 7.27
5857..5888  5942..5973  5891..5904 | 1.8 angstrom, 6.94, 6.9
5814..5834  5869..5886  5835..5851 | 0.0 angstrom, 7.07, 7.3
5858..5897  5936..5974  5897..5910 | 0.0 angstrom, 6.59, 6.86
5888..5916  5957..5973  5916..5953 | 0.1 angstrom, 6.35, 7.16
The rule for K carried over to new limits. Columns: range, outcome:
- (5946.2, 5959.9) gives 6.79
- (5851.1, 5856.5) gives 6.86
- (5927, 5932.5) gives 6.72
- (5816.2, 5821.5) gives 7.29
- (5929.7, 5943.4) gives 6.71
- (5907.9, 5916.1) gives 7.02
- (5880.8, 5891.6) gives 6.22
